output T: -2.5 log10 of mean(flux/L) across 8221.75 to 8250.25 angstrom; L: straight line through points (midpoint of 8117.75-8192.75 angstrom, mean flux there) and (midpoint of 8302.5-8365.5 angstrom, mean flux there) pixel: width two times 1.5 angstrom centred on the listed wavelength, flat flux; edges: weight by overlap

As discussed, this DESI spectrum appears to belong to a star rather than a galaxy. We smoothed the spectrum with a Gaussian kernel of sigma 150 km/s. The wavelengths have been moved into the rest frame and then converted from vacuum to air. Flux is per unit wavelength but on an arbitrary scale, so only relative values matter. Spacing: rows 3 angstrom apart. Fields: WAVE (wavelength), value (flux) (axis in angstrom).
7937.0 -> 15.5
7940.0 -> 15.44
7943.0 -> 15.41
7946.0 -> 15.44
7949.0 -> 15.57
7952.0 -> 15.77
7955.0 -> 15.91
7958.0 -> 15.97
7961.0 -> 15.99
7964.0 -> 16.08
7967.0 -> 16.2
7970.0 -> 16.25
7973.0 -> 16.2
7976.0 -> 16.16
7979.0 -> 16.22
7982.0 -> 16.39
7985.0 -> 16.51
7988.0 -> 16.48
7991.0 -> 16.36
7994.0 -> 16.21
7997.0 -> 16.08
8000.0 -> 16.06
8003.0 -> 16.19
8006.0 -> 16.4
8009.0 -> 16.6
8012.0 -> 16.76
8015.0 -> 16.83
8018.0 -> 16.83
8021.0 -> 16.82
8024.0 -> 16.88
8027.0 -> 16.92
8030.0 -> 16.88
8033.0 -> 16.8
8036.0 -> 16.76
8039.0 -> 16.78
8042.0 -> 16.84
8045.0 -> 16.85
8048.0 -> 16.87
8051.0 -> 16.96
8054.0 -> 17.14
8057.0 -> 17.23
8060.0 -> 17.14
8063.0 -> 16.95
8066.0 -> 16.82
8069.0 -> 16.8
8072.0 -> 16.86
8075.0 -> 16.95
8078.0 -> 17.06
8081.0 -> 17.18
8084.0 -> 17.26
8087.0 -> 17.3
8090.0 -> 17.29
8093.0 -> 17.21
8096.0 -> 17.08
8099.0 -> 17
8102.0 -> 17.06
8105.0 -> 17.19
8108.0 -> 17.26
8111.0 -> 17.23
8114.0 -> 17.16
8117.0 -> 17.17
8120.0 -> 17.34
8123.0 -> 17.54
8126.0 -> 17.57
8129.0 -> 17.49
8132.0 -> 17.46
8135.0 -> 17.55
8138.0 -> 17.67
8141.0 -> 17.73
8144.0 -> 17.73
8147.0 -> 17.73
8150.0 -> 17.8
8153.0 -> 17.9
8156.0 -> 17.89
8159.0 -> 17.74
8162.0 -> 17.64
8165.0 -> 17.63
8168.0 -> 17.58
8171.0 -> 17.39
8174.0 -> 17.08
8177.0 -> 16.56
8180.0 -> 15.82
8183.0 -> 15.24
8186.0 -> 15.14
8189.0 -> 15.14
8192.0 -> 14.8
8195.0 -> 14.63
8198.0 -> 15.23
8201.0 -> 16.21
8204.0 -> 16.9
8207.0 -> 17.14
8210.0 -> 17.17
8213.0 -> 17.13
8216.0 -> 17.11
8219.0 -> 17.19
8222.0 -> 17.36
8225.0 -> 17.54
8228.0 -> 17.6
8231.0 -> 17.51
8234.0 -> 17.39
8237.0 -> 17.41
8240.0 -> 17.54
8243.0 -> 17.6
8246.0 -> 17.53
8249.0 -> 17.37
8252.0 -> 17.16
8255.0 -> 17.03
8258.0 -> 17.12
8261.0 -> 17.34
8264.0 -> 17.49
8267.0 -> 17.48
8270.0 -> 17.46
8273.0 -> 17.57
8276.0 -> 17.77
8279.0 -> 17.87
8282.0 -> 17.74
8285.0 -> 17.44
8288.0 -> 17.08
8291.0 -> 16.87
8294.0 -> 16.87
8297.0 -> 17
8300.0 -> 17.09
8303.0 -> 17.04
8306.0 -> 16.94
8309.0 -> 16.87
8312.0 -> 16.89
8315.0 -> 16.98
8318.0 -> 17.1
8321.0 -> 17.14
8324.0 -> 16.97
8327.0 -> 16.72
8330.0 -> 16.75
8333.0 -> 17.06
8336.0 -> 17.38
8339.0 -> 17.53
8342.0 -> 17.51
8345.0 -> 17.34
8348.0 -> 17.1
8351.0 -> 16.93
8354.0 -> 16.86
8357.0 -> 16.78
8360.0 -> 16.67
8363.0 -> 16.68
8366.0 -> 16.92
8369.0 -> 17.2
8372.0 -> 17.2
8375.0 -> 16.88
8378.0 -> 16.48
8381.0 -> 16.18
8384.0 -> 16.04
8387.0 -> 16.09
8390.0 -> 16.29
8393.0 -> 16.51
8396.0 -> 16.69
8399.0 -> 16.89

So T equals -0.03 mag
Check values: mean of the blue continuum 17.1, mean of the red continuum 17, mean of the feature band 17.5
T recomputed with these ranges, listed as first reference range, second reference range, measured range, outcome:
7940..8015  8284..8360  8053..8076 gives -0.04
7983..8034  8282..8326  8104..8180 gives -0.04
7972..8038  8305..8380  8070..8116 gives -0.03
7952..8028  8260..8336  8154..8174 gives -0.05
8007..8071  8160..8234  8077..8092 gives -0.03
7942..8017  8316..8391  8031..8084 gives -0.04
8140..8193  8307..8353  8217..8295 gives -0.02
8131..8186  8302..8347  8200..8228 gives 0.01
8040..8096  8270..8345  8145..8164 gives -0.04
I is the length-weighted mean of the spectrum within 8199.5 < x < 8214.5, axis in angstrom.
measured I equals 16.9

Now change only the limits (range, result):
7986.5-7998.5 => 16.3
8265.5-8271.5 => 17.5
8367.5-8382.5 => 16.8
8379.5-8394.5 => 16.2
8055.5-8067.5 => 17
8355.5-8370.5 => 16.9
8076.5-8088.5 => 17.2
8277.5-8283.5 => 17.8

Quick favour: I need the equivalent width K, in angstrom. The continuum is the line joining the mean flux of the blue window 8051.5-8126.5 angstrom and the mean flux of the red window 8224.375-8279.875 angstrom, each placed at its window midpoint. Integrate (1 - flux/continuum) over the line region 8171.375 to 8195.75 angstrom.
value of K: 2.3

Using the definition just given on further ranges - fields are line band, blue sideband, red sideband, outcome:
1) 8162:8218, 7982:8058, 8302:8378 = 1.6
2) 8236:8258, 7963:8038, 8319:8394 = -0.8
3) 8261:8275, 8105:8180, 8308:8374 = -0.3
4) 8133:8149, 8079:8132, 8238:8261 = -0.4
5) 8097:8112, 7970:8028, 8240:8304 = -0.3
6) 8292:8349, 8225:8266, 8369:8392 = -0.6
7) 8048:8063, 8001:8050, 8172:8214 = -0.4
